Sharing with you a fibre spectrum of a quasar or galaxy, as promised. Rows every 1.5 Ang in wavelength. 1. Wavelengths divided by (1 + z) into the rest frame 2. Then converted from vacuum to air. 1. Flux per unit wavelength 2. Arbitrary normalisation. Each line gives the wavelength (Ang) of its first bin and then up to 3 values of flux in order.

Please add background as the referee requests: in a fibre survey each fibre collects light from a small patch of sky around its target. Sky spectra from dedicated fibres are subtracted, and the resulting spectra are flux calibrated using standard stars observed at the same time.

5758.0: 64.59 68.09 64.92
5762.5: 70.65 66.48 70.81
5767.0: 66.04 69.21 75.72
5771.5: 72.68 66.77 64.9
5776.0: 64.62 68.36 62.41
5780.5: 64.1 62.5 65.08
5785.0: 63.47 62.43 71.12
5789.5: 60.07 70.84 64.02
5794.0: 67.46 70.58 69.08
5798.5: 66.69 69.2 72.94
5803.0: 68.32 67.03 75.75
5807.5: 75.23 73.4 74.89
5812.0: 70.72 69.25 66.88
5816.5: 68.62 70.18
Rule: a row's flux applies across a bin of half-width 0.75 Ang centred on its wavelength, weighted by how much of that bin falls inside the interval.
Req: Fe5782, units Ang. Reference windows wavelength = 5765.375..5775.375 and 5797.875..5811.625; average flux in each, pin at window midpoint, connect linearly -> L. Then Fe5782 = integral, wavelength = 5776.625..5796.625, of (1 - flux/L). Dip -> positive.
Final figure 1.3 Ang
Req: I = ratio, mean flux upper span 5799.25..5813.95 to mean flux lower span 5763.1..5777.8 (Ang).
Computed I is 1.05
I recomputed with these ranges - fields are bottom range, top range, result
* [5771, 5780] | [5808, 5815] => 1.08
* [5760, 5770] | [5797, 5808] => 1.03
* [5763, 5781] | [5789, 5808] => 1.02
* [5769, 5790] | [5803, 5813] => 1.10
